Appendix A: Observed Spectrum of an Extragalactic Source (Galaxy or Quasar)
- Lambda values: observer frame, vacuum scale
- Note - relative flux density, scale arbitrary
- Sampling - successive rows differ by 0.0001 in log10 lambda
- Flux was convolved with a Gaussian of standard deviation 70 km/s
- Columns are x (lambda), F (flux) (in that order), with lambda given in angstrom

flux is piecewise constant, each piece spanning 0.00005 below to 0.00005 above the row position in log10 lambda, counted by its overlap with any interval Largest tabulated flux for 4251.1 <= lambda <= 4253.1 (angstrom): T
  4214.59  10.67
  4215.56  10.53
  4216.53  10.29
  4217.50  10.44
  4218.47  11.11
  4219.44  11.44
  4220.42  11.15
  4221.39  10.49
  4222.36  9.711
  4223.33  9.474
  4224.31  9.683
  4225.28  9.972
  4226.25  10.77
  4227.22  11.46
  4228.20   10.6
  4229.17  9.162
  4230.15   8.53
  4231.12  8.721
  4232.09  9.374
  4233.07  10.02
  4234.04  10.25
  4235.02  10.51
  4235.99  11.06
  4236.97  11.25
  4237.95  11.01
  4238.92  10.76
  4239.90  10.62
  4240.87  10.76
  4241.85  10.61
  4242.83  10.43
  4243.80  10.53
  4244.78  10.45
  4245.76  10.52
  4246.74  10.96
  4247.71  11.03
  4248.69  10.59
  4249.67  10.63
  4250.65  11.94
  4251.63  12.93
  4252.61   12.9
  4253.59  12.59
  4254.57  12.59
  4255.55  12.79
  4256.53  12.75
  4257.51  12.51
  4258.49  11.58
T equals 12.93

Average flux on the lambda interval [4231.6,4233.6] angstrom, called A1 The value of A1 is 9.72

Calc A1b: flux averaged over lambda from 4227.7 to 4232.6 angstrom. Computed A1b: 9.27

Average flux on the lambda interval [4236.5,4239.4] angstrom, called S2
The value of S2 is 11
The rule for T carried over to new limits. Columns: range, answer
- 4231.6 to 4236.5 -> 11.06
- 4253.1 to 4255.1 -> 12.59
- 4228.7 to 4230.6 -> 9.162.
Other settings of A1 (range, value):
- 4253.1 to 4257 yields 12.7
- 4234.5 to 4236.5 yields 10.8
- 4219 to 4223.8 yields 10.4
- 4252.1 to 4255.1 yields 12.7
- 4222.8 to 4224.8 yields 9.57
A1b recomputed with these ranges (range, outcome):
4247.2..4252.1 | 11.4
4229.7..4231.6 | 8.65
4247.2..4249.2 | 10.8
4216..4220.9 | 10.9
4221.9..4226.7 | 9.92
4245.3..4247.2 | 10.7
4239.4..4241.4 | 10.7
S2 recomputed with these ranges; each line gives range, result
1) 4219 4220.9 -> 11.2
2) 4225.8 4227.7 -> 11.1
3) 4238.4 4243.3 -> 10.6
